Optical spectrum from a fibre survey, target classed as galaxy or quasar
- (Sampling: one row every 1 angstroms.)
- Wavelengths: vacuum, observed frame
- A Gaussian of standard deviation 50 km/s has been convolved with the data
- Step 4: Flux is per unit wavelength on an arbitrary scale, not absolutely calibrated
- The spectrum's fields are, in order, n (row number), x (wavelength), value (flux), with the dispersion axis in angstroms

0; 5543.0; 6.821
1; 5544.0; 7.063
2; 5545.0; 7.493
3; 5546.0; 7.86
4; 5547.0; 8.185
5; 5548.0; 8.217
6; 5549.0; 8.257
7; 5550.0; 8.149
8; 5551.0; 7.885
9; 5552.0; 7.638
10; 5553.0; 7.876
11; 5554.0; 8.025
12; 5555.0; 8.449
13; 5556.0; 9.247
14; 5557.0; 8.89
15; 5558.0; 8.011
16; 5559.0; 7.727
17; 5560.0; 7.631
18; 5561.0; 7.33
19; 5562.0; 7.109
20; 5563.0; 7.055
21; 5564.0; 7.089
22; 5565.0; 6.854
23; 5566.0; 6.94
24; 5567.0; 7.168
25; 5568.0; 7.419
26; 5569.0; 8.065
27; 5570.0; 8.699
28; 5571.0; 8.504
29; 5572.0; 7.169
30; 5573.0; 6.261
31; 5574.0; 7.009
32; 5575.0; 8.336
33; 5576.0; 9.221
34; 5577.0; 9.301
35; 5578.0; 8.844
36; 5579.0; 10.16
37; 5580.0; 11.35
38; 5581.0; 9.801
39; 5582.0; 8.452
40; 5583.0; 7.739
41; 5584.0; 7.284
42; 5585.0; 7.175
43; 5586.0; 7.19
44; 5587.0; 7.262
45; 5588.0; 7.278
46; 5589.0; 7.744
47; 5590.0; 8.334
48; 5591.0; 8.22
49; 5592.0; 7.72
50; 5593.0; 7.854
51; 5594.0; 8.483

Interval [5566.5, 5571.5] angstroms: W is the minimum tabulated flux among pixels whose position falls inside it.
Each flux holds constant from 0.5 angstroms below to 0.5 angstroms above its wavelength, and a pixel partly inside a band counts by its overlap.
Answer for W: 7.168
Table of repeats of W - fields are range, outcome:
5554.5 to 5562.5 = 7.109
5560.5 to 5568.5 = 6.854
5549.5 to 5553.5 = 7.638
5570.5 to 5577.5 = 6.261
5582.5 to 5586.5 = 7.175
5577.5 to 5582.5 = 8.452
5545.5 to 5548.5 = 7.86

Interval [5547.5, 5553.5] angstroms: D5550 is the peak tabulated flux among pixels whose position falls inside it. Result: 8.257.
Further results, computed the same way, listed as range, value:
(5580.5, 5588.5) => 9.801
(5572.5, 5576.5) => 9.221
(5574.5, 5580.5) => 11.35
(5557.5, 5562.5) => 8.011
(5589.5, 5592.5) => 8.334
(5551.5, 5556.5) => 9.247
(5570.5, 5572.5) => 8.504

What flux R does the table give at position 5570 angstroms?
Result 8.699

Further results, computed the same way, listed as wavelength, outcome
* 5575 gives 8.336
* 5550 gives 8.149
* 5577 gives 9.301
